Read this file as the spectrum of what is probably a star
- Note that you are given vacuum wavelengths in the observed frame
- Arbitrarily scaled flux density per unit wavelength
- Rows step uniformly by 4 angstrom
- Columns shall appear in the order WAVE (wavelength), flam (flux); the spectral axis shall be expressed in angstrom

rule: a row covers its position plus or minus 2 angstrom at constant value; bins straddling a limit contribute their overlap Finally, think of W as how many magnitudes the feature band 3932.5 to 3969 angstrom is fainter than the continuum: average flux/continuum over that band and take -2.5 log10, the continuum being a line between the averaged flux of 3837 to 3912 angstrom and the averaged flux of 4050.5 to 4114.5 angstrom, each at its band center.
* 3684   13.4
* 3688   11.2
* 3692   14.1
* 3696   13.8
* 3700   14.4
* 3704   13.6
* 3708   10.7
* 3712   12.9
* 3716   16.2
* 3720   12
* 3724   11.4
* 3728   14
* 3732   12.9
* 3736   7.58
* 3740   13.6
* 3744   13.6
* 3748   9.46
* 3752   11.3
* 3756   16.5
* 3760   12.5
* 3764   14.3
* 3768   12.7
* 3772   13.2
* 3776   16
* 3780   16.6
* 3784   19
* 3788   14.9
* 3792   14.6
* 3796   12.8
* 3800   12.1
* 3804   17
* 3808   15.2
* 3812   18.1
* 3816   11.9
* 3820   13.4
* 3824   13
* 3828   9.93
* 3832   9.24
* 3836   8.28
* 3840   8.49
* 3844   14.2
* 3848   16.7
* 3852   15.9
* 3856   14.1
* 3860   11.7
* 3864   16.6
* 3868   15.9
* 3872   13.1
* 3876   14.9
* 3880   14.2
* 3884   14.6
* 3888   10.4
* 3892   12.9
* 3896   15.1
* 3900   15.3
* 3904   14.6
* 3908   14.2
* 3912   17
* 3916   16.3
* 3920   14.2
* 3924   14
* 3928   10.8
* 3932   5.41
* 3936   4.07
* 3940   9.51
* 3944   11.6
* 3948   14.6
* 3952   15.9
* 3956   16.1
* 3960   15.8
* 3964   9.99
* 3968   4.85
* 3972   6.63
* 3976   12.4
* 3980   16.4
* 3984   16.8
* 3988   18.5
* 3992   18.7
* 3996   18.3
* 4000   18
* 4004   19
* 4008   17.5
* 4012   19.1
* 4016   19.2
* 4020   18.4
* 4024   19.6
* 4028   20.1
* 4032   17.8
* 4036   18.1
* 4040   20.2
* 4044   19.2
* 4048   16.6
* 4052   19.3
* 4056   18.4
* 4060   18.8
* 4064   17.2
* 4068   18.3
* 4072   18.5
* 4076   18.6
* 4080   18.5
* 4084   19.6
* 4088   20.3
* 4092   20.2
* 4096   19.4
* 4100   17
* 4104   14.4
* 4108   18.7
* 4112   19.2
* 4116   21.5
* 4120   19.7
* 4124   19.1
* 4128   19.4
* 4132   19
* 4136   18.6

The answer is 0.36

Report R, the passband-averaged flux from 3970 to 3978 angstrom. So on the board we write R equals 9.52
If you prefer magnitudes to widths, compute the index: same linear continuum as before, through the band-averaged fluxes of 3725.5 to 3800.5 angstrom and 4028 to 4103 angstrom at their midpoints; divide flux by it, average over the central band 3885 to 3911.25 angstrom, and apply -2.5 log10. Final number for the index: 0.14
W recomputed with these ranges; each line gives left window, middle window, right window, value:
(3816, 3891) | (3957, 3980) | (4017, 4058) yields 0.47 mag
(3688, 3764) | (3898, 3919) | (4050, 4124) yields 0.03 mag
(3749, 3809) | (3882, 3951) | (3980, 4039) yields 0.31 mag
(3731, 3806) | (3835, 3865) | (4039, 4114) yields 0.13 mag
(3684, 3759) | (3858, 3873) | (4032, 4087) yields 0.06 mag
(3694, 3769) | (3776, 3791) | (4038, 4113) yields -0.21 mag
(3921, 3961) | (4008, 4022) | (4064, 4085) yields -0.20 mag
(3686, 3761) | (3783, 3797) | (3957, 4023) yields -0.14 mag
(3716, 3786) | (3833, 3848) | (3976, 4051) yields 0.33 mag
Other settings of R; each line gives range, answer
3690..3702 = 14.1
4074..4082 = 18.6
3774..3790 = 16.6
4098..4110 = 16.7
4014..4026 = 19.1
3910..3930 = 14.5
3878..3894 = 13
